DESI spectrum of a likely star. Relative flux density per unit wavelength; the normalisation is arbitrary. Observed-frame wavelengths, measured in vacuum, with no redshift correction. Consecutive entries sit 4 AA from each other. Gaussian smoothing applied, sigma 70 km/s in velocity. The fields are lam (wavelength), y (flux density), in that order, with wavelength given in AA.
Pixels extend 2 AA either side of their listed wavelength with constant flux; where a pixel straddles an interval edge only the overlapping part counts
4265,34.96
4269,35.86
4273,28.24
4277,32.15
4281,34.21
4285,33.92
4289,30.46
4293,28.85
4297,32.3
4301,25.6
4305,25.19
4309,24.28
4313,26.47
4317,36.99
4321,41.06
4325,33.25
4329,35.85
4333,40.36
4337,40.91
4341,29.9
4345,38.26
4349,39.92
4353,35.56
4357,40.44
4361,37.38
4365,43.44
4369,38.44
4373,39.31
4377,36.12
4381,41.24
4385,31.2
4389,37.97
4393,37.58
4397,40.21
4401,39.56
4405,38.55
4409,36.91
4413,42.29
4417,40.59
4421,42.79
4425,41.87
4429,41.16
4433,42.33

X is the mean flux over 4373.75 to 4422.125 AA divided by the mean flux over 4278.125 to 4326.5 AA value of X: 1.25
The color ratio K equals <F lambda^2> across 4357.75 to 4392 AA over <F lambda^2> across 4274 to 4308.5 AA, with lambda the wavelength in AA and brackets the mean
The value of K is 1.32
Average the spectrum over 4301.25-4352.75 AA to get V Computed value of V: 34.1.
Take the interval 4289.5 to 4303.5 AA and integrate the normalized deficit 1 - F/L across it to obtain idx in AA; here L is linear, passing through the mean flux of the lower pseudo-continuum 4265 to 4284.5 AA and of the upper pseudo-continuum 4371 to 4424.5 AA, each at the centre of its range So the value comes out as 2.1 AA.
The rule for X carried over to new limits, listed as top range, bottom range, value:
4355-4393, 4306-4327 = 1.20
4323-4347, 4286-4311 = 1.30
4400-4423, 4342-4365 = 1.05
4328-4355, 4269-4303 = 1.20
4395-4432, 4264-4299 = 1.26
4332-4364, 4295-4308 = 1.38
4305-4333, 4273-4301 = 1.05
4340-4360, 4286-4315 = 1.34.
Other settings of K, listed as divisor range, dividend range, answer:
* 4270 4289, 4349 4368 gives 1.27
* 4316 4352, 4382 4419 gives 1.06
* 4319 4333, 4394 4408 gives 1.09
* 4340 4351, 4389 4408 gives 1.09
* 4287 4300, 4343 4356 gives 1.30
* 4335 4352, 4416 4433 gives 1.17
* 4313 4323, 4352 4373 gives 1.10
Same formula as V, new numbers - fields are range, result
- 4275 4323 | 31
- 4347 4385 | 38.7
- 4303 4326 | 31.1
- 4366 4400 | 38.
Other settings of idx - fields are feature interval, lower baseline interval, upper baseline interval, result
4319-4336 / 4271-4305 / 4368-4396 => -2.3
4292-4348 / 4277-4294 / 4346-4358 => 3.9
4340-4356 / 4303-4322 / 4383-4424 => -1.4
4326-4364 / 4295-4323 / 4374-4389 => -4.8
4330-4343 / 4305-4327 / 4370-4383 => -1.1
